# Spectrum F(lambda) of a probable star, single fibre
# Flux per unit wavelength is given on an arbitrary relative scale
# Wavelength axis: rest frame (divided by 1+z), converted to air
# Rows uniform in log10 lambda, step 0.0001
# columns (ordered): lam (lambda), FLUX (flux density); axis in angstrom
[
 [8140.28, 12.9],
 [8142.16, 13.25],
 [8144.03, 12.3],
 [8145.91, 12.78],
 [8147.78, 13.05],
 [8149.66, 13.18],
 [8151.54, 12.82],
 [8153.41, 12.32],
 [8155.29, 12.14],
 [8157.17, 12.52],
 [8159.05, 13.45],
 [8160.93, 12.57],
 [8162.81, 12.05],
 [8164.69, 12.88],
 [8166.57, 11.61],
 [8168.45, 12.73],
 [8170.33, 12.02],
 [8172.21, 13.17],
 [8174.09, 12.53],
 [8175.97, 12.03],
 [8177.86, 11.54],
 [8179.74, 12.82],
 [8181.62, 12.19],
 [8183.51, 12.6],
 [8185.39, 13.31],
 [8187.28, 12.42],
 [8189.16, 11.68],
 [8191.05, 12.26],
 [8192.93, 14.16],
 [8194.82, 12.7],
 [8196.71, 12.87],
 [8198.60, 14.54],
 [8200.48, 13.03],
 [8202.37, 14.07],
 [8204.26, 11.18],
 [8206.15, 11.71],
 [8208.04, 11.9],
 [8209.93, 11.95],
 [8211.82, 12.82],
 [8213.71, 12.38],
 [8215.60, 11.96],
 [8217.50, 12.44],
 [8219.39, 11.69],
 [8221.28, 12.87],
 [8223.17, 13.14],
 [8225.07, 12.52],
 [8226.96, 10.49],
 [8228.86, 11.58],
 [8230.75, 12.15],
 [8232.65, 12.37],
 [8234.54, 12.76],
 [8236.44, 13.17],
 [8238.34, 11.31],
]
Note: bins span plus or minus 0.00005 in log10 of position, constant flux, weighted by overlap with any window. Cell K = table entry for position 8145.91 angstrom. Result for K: 12.78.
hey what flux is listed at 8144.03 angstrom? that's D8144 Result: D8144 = 12.3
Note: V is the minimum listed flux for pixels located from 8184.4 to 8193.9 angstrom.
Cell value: 11.68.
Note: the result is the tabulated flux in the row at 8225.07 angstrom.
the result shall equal 12.52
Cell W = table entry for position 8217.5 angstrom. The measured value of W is 12.44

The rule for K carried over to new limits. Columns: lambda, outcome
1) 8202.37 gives 14.07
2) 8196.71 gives 12.87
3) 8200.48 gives 13.03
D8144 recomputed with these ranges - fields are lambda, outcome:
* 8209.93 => 11.95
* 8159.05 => 13.45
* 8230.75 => 12.15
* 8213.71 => 12.38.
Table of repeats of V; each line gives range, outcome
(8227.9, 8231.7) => 11.58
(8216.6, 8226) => 11.69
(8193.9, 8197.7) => 12.7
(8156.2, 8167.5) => 11.61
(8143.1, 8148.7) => 12.3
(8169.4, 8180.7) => 11.54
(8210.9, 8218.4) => 11.96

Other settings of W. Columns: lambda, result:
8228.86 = 11.58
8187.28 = 12.42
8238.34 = 11.31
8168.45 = 12.73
